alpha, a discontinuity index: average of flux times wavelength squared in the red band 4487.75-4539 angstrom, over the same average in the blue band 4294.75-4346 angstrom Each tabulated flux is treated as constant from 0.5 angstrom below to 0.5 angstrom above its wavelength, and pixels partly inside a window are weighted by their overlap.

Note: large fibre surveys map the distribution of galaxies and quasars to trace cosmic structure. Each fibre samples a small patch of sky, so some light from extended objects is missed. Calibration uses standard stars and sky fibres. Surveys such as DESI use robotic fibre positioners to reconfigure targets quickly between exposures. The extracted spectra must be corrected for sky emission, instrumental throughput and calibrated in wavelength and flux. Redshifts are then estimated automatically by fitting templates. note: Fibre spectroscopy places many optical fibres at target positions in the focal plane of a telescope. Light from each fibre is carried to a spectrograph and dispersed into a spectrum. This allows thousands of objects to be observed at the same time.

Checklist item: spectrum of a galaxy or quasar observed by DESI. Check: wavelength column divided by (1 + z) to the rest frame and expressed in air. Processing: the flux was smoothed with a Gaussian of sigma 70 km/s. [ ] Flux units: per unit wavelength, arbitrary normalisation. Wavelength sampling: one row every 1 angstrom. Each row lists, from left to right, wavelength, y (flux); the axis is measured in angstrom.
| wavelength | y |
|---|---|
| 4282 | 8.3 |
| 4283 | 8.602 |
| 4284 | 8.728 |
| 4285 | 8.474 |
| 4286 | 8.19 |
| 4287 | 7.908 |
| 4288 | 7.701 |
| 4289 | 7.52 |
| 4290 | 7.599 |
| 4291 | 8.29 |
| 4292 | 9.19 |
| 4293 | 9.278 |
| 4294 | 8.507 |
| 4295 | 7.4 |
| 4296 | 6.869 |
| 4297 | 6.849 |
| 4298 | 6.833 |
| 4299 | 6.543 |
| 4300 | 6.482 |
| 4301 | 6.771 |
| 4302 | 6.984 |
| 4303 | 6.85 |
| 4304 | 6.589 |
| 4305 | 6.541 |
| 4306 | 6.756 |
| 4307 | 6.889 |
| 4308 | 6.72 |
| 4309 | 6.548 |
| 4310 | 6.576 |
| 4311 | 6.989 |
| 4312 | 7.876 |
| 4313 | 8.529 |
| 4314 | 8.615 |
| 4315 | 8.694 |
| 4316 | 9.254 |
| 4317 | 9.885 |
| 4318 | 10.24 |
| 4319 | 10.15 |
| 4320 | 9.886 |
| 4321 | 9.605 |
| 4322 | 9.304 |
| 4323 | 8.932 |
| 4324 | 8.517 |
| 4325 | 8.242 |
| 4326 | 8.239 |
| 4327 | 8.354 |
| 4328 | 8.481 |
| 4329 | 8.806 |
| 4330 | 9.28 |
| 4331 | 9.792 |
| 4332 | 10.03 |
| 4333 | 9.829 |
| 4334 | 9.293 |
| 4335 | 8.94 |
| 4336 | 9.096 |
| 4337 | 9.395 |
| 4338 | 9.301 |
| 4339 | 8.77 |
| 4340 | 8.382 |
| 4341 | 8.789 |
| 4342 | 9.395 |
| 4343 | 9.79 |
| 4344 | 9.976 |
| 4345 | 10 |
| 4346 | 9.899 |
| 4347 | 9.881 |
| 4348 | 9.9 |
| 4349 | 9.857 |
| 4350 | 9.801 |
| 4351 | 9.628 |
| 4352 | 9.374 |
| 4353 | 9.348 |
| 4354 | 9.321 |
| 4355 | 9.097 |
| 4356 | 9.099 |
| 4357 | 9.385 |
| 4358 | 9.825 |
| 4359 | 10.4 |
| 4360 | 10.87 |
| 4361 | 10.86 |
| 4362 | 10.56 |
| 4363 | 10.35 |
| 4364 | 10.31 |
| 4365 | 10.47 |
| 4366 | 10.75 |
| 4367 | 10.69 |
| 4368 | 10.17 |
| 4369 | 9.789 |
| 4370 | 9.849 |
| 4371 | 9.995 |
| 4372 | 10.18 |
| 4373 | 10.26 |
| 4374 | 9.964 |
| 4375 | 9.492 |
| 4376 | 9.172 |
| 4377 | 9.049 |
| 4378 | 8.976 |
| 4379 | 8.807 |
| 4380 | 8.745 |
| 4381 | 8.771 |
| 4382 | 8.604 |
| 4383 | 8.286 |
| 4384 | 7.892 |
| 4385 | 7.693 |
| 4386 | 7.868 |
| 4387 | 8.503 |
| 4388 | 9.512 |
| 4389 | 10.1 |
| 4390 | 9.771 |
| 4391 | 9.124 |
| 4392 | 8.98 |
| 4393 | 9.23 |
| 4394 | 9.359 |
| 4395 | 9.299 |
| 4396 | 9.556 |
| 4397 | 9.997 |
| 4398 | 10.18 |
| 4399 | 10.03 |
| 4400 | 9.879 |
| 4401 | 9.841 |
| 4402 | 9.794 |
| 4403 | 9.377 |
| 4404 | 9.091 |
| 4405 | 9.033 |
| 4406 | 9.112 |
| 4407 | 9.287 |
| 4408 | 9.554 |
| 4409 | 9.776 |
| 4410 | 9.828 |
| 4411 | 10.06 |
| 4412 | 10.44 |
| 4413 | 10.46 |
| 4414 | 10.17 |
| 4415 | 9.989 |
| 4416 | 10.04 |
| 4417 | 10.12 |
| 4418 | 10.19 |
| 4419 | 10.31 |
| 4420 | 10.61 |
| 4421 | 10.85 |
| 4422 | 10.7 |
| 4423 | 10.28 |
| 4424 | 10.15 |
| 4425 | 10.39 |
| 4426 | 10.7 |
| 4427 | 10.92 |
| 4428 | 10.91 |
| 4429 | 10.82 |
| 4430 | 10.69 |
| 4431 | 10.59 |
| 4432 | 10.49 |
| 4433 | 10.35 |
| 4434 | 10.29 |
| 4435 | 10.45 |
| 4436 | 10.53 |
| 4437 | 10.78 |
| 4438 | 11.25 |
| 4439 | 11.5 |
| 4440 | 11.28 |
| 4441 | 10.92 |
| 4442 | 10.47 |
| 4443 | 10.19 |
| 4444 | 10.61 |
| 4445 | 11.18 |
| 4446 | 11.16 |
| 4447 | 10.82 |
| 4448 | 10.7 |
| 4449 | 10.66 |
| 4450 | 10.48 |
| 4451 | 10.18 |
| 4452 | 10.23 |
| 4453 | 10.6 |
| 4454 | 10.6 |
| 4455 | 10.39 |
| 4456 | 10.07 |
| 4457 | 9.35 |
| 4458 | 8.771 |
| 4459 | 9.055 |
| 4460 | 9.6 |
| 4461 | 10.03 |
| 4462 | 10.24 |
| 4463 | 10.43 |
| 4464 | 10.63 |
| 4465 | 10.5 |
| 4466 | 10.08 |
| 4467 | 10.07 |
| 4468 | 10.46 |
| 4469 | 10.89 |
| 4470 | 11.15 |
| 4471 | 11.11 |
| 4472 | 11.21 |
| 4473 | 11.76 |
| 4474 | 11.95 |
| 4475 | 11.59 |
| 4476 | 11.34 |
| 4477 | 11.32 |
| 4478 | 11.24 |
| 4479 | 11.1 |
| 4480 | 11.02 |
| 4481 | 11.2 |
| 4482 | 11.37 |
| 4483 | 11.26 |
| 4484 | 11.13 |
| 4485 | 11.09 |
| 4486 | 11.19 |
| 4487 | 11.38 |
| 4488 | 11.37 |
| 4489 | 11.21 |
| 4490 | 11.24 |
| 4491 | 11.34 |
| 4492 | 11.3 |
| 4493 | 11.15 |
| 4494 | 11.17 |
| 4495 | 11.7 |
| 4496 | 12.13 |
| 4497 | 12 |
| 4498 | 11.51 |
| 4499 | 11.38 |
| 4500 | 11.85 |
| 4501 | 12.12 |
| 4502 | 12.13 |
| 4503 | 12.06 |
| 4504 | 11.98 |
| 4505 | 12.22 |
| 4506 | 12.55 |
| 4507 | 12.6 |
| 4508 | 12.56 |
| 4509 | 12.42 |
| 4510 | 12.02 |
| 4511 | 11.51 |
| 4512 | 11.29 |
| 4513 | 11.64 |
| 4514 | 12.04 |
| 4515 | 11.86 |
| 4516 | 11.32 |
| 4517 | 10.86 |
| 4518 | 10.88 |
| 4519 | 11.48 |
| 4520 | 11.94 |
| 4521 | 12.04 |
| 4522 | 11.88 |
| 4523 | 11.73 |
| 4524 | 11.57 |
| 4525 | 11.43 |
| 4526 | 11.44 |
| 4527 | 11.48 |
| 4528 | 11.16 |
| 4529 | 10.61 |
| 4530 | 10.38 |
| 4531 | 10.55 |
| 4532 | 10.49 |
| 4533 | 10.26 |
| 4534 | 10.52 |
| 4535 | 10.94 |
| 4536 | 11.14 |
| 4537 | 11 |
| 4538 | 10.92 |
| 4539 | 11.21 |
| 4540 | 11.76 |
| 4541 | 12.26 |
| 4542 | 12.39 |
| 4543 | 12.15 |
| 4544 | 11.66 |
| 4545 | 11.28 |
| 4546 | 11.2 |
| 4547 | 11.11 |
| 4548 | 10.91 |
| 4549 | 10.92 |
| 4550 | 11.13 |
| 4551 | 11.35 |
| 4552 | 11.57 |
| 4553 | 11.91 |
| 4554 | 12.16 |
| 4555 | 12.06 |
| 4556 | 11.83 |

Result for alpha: 1.5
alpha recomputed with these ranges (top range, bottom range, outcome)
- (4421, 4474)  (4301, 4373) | 1.21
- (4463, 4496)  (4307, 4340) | 1.36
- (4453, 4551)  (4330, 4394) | 1.26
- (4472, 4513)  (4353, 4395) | 1.29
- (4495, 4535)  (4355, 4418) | 1.27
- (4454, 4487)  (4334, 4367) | 1.16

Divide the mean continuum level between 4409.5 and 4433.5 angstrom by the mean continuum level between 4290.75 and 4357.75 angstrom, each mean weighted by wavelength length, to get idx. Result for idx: 1.21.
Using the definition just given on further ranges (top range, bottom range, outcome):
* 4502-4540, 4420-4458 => 1.08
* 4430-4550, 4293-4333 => 1.37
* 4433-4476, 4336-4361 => 1.10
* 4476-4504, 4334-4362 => 1.19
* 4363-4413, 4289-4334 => 1.16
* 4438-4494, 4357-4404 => 1.13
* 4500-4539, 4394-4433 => 1.14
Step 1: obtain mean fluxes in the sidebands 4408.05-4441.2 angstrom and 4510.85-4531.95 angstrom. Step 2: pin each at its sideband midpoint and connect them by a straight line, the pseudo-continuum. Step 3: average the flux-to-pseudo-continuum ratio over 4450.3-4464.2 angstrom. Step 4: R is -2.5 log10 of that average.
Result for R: 0.082 mag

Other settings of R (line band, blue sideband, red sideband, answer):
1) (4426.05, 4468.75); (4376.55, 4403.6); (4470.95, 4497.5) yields 0.002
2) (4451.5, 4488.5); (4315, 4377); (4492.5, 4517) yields 0.064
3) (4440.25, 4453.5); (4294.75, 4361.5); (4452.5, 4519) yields -0.006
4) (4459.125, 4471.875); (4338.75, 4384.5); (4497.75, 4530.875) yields 0.062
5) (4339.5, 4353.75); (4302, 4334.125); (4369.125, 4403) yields -0.092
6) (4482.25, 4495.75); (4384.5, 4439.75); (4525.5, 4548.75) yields -0.057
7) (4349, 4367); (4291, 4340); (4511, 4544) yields -0.125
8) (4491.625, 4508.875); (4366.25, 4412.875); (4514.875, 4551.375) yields -0.102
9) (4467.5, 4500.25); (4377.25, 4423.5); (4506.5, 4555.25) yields -0.057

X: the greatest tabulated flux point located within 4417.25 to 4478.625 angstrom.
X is 11.95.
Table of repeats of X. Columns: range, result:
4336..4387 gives 10.87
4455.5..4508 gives 12.6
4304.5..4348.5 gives 10.24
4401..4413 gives 10.46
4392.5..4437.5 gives 10.92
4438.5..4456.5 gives 11.5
